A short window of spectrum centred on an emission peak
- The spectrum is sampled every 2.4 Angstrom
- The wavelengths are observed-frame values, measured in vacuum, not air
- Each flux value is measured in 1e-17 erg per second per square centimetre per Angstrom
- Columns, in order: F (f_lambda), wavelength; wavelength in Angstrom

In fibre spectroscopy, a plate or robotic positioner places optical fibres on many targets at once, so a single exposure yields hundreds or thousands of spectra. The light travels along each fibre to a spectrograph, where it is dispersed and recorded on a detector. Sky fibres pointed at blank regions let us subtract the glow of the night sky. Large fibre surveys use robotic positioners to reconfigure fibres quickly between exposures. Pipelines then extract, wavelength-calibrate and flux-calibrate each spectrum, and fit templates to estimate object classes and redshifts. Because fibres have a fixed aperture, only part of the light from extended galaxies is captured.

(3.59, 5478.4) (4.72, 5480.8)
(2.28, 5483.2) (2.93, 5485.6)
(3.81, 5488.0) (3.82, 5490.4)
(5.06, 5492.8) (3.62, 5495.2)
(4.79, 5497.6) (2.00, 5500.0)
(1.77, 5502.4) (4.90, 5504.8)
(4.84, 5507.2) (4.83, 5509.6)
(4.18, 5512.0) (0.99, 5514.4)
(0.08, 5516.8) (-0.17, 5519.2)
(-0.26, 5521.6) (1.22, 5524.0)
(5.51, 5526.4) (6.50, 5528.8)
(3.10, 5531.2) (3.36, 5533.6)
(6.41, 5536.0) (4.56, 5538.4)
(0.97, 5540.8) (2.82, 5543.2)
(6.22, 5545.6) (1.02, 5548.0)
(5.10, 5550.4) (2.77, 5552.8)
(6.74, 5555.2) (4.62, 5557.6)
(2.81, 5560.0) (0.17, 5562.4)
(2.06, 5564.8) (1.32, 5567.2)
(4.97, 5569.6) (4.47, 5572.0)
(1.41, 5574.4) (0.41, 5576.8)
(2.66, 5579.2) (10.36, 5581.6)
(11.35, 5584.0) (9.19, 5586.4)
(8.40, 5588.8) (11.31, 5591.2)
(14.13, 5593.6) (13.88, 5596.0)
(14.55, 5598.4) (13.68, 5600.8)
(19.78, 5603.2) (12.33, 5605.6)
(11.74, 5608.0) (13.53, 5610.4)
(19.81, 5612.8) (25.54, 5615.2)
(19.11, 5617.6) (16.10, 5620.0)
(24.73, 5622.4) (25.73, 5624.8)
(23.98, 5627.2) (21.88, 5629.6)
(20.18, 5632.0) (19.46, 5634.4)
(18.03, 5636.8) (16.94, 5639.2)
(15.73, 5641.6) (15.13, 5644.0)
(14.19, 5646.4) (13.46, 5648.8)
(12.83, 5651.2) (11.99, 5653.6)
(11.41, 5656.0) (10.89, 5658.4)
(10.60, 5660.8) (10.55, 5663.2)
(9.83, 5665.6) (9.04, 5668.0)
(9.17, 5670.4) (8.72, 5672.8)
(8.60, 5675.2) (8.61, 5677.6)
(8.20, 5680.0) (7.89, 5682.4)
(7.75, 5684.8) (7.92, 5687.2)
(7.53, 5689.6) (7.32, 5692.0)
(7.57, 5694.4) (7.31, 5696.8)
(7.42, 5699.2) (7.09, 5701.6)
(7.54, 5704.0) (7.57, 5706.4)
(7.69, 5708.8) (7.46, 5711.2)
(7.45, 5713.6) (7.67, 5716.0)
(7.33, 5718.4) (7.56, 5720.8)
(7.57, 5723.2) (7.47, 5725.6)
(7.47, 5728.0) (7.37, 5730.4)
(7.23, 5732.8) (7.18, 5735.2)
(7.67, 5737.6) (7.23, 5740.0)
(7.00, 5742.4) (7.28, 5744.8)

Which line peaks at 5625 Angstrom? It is Ly-alpha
